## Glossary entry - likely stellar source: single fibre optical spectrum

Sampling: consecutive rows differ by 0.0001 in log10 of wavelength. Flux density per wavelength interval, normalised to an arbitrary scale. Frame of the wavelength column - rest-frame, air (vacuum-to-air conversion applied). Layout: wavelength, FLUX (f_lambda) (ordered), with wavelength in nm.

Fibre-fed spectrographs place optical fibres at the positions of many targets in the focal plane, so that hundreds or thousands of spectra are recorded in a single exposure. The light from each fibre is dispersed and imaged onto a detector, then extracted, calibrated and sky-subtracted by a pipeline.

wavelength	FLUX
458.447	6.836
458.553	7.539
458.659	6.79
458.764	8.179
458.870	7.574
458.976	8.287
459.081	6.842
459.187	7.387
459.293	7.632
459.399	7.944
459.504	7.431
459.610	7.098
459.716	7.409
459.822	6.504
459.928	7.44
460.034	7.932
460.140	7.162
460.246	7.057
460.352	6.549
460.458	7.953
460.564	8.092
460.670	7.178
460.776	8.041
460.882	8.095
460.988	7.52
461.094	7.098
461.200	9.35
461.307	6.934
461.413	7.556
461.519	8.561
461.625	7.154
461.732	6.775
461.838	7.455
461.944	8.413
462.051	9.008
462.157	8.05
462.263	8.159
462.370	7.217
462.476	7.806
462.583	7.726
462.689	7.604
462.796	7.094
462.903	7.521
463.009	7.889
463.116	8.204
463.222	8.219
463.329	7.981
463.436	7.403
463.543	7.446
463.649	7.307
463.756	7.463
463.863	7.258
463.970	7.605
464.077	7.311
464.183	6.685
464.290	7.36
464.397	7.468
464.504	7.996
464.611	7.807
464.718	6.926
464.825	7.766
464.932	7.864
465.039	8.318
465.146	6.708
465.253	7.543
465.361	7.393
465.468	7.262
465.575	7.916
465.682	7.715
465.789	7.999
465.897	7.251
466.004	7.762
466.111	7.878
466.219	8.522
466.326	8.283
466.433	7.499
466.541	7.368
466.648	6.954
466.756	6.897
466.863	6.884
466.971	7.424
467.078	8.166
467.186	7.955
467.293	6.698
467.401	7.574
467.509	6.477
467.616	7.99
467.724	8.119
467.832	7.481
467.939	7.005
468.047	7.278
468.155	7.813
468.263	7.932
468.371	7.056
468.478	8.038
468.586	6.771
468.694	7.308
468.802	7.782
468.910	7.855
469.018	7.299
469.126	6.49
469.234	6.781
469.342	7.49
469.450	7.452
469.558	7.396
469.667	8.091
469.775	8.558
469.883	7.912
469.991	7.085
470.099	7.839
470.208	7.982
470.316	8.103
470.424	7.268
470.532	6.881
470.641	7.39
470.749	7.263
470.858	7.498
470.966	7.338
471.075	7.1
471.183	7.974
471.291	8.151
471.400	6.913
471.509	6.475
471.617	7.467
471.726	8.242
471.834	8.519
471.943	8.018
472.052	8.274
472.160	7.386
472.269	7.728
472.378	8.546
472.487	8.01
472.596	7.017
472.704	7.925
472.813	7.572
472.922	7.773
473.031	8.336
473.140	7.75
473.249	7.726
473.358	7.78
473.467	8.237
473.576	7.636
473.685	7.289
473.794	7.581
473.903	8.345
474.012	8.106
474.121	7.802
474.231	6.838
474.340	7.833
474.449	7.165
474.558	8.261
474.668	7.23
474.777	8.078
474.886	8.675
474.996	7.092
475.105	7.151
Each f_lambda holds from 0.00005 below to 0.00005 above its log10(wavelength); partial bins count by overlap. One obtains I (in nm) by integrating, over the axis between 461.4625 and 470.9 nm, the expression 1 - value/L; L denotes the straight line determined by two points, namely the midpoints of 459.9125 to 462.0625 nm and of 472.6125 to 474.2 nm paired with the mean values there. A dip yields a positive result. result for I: 0.188 nm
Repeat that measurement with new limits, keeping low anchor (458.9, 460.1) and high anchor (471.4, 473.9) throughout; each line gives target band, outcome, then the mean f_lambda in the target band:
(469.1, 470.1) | 0.02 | 7.52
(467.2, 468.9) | 0.05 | 7.45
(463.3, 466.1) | 0.02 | 7.52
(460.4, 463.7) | -0.11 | 7.77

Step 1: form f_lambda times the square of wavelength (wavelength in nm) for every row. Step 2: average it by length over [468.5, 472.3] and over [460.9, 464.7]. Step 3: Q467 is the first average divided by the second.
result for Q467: 1.02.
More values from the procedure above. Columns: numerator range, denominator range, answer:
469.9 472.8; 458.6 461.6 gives 1.06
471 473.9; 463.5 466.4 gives 1.06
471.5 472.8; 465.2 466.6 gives 1.04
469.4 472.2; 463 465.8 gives 1.04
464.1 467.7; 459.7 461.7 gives 1.02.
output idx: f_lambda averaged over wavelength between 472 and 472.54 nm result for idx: 7.99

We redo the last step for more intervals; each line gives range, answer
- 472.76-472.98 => 7.68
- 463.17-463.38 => 8.09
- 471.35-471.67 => 6.95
